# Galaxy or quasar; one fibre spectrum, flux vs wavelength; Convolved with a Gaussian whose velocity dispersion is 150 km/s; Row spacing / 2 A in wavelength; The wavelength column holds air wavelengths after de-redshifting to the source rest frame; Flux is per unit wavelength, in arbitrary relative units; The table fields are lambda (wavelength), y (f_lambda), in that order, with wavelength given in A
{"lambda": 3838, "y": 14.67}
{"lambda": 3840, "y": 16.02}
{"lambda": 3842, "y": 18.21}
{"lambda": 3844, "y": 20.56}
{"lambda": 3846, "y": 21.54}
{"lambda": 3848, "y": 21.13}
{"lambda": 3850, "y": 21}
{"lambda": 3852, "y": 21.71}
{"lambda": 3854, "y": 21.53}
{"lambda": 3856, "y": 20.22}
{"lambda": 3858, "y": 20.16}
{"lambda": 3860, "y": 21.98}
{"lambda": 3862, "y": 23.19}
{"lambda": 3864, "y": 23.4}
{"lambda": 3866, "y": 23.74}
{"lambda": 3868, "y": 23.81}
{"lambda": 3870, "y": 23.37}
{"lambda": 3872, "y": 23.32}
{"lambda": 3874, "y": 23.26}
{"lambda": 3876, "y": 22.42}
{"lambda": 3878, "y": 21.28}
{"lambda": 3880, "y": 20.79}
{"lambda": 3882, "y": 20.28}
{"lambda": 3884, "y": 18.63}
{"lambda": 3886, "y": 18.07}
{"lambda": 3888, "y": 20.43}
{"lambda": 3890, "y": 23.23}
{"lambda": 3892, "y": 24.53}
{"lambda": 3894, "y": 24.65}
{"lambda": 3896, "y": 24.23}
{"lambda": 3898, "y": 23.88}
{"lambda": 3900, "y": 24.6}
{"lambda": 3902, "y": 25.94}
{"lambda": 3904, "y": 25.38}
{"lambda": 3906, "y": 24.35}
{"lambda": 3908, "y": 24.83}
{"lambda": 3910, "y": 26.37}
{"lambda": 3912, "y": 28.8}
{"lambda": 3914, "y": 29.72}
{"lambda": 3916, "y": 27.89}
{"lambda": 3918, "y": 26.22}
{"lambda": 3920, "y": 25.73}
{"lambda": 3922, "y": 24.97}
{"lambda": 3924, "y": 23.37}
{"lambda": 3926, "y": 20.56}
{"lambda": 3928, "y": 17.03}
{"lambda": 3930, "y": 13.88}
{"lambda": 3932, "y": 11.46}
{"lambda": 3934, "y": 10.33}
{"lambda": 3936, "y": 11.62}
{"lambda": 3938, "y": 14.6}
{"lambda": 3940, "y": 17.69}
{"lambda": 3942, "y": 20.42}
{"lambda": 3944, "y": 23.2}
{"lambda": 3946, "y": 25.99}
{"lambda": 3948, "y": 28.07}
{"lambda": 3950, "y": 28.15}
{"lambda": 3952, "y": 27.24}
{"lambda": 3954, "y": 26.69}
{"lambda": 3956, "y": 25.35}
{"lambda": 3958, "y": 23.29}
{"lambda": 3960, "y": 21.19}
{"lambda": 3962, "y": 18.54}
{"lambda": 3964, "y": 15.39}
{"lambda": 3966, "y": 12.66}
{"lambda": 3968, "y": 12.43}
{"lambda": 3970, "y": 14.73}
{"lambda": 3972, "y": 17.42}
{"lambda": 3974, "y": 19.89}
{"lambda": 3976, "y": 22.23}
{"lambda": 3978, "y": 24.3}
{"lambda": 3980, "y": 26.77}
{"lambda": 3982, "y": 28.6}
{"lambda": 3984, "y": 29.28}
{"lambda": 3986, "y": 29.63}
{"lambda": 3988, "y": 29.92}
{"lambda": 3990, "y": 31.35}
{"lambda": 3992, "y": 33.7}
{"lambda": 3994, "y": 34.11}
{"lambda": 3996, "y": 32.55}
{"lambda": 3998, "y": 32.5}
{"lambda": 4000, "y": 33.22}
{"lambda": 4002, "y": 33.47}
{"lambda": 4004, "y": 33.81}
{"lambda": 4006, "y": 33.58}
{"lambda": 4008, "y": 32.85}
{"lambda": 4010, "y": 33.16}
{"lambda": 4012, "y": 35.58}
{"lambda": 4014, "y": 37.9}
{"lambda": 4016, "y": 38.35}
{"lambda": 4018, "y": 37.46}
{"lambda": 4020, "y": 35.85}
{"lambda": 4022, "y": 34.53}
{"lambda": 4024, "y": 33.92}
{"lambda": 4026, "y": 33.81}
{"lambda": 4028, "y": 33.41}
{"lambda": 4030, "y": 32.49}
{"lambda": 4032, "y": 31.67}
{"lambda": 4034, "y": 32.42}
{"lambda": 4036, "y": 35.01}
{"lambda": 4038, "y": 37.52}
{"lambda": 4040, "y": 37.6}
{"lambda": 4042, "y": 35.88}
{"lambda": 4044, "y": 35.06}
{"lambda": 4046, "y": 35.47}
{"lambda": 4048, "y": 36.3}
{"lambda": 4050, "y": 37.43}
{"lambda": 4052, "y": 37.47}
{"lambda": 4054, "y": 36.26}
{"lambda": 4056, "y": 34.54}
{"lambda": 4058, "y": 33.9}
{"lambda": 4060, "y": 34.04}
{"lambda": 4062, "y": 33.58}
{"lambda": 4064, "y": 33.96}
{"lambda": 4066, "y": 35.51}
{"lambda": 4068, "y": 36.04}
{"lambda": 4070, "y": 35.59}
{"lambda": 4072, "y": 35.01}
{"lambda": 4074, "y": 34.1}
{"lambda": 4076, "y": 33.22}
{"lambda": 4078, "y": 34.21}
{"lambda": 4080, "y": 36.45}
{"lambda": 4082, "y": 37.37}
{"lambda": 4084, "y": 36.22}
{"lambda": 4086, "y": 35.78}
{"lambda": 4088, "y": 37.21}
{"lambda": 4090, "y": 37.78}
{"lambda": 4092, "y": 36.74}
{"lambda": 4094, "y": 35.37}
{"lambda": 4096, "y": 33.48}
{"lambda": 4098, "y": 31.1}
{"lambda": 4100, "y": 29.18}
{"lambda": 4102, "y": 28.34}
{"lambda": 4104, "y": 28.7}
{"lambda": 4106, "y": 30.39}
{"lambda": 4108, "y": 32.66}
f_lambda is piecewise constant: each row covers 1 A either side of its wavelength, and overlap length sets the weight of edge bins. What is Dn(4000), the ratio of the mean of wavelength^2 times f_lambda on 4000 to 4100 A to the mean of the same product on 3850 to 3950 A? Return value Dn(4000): 1.7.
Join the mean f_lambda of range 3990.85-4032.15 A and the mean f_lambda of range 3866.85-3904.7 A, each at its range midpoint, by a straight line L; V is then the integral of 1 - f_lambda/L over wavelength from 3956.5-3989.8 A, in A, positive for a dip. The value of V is 9.6 A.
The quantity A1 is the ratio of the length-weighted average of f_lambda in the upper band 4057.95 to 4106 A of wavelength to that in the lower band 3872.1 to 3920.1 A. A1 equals 1.43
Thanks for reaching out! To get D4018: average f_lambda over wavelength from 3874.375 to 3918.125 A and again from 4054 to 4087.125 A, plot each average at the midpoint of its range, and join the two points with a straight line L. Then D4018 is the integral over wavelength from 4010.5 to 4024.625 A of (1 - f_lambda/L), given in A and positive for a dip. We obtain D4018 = -2.04 A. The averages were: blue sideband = 23.9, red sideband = 35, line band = 36.2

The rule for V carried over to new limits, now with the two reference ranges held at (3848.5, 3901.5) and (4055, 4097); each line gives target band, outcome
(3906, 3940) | 5.5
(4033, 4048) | -1.2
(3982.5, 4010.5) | -2.0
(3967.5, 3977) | 3.6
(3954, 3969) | 4.8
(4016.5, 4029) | -1.3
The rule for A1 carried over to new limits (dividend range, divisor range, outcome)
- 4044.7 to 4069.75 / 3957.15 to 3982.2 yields 1.81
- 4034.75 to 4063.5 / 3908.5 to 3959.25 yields 1.59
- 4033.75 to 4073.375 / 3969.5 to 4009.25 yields 1.23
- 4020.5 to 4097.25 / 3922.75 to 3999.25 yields 1.56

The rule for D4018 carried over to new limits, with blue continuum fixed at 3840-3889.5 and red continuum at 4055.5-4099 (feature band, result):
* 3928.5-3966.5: 9.8 A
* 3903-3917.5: -1.5 A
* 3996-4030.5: -3.9 A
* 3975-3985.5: 0.9 A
